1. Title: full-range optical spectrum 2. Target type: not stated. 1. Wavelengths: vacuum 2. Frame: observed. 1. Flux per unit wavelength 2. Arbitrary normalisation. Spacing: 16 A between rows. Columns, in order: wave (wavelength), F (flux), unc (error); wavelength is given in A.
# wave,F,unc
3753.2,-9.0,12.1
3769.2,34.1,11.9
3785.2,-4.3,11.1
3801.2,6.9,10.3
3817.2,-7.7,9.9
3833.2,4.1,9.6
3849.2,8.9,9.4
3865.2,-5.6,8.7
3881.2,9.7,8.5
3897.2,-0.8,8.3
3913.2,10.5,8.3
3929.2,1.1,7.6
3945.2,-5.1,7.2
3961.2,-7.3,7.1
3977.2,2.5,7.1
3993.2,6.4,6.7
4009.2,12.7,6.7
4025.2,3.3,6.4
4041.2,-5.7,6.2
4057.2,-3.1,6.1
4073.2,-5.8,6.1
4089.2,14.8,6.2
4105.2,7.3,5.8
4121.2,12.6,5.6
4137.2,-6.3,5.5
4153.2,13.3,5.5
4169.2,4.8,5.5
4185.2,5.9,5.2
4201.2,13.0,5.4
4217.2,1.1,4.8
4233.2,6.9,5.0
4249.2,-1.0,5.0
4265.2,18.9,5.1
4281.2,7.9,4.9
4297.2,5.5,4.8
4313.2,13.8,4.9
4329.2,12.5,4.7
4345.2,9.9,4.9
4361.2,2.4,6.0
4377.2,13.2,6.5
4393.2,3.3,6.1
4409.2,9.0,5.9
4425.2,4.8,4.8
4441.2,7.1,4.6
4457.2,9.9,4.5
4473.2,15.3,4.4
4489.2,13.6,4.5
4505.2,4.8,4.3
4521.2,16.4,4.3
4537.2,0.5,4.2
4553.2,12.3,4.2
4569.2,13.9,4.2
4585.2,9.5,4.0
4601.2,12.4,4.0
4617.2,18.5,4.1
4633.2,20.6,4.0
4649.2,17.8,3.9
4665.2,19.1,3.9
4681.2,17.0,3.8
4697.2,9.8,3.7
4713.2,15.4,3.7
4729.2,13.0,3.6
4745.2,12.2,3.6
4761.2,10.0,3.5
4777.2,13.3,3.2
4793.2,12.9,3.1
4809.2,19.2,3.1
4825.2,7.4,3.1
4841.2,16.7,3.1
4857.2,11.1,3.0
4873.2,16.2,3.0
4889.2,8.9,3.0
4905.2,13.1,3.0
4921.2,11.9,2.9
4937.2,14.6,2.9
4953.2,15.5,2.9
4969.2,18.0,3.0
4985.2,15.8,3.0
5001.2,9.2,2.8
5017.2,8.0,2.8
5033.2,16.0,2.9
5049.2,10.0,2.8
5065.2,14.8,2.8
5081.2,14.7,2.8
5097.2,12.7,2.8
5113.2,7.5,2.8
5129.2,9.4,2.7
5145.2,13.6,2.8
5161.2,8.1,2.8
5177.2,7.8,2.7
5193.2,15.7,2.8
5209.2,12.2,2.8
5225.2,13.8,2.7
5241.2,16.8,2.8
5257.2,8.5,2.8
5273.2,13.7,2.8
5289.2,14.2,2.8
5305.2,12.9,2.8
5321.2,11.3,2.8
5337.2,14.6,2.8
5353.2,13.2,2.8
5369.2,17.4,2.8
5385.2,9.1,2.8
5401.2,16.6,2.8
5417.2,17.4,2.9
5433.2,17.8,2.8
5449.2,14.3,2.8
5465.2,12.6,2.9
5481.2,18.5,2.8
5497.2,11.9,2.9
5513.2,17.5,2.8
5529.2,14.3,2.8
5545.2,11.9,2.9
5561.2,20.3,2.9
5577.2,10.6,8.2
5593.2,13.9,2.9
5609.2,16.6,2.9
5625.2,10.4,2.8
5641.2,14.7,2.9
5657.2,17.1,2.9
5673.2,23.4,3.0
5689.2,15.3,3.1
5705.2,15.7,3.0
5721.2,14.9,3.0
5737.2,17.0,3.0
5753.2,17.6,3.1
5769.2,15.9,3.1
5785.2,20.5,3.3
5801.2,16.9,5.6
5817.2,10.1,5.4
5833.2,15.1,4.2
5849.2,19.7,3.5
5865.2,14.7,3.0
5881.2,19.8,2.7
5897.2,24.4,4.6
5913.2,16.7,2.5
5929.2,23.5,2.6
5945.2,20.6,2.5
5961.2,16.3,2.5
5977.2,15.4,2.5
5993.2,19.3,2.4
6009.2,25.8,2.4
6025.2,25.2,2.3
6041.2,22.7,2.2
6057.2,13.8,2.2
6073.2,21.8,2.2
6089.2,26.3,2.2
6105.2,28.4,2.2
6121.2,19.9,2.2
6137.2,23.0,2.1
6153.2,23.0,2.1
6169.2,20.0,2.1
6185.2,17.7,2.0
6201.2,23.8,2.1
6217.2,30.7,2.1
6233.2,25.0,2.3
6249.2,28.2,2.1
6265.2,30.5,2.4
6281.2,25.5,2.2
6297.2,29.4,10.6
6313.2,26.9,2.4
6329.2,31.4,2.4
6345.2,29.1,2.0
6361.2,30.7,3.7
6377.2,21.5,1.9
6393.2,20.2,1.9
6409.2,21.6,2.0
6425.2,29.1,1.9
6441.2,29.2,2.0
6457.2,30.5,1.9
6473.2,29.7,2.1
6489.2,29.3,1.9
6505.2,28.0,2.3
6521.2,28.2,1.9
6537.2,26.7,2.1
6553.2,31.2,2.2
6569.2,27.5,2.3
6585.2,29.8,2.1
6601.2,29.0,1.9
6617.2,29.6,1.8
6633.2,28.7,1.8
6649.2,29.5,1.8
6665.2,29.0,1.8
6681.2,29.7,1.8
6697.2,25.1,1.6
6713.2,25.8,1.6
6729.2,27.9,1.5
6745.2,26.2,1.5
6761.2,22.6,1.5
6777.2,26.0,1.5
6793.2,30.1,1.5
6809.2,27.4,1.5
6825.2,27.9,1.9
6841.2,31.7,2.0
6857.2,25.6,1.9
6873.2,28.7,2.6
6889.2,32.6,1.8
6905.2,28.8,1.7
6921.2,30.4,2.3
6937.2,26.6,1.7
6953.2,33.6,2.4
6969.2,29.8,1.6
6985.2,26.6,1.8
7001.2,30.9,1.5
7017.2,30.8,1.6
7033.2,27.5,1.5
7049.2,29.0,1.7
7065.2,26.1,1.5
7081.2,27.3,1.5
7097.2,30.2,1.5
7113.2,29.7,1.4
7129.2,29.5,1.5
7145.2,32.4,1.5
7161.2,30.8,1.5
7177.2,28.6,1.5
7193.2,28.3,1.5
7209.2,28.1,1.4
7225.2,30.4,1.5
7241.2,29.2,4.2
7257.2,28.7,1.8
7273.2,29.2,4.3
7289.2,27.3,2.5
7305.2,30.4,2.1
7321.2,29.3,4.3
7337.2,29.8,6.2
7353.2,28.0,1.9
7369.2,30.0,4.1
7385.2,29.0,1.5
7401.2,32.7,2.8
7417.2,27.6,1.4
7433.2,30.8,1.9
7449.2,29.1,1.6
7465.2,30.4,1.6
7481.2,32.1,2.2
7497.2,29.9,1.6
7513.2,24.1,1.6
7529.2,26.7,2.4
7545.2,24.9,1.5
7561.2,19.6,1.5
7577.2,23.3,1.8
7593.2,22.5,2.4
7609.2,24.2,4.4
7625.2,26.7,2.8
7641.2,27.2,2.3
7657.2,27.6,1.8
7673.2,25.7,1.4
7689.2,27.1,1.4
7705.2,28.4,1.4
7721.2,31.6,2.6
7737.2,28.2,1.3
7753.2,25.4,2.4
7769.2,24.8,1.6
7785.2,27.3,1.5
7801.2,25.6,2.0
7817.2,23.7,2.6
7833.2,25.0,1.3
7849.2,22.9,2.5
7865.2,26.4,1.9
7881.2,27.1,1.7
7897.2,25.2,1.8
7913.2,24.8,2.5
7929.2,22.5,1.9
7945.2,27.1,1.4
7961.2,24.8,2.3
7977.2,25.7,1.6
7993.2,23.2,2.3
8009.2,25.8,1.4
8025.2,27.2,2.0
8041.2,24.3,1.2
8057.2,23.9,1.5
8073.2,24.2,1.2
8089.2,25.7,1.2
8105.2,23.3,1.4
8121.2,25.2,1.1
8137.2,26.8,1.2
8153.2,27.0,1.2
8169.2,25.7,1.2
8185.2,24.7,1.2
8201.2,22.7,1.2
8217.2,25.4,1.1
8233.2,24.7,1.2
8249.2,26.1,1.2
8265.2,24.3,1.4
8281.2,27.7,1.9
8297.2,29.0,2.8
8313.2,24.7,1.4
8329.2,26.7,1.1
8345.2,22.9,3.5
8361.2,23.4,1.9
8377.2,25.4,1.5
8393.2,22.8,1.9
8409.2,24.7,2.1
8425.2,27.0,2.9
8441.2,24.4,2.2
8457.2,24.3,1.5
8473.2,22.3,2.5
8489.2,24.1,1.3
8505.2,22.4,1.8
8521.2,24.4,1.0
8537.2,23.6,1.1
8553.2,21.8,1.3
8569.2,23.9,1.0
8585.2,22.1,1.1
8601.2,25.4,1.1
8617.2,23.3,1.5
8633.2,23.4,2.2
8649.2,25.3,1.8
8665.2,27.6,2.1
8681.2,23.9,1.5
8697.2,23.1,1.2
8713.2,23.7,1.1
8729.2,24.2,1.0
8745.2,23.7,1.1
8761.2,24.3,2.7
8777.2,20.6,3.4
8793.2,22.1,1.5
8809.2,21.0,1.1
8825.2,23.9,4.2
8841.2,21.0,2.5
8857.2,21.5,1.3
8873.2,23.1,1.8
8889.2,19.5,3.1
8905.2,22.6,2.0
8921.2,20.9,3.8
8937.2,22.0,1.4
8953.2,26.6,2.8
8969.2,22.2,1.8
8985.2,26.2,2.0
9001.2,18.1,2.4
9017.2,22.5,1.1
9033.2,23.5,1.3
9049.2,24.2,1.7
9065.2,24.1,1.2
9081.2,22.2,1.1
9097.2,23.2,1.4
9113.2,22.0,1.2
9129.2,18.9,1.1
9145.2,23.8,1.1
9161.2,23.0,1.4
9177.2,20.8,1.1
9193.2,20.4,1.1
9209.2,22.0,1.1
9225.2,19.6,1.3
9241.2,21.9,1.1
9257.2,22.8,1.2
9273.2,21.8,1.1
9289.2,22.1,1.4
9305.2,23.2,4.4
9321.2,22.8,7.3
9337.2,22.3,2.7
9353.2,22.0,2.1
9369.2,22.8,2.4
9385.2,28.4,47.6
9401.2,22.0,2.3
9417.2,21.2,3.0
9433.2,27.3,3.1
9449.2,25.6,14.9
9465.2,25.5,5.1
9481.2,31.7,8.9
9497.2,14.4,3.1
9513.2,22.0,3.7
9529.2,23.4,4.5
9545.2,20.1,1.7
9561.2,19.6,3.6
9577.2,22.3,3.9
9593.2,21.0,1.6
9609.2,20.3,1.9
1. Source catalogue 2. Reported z 0.556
